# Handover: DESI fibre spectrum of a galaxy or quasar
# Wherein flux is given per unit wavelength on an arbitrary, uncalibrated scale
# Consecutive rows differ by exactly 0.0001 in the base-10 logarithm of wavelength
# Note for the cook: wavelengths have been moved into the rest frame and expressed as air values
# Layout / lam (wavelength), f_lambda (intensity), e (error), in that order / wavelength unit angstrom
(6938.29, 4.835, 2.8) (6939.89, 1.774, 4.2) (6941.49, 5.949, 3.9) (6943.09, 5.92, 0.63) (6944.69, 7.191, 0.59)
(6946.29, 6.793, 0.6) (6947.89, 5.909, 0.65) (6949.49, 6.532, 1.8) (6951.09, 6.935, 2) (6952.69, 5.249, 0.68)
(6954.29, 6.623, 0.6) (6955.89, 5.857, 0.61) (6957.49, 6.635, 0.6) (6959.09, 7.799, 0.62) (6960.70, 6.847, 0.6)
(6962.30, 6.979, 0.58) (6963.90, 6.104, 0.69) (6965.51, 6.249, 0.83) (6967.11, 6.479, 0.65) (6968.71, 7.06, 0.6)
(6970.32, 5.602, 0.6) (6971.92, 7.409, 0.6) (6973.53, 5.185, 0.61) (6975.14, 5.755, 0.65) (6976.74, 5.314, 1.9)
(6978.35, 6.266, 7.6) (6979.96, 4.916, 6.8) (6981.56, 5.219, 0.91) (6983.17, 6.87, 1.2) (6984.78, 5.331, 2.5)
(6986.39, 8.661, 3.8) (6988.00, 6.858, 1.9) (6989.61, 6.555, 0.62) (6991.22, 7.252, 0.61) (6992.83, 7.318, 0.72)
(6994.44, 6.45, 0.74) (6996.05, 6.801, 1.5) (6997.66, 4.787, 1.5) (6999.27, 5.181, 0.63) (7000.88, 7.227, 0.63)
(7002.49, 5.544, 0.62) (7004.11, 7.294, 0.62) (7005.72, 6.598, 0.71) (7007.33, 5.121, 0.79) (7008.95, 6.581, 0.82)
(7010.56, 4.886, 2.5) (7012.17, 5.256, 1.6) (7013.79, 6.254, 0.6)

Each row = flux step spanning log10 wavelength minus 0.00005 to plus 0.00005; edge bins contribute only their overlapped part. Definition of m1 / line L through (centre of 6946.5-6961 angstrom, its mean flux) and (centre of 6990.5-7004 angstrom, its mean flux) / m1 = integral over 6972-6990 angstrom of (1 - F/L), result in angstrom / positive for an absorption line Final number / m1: 0.79 angstrom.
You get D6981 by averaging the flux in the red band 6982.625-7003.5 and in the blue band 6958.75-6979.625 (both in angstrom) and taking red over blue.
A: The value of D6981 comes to 1.03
